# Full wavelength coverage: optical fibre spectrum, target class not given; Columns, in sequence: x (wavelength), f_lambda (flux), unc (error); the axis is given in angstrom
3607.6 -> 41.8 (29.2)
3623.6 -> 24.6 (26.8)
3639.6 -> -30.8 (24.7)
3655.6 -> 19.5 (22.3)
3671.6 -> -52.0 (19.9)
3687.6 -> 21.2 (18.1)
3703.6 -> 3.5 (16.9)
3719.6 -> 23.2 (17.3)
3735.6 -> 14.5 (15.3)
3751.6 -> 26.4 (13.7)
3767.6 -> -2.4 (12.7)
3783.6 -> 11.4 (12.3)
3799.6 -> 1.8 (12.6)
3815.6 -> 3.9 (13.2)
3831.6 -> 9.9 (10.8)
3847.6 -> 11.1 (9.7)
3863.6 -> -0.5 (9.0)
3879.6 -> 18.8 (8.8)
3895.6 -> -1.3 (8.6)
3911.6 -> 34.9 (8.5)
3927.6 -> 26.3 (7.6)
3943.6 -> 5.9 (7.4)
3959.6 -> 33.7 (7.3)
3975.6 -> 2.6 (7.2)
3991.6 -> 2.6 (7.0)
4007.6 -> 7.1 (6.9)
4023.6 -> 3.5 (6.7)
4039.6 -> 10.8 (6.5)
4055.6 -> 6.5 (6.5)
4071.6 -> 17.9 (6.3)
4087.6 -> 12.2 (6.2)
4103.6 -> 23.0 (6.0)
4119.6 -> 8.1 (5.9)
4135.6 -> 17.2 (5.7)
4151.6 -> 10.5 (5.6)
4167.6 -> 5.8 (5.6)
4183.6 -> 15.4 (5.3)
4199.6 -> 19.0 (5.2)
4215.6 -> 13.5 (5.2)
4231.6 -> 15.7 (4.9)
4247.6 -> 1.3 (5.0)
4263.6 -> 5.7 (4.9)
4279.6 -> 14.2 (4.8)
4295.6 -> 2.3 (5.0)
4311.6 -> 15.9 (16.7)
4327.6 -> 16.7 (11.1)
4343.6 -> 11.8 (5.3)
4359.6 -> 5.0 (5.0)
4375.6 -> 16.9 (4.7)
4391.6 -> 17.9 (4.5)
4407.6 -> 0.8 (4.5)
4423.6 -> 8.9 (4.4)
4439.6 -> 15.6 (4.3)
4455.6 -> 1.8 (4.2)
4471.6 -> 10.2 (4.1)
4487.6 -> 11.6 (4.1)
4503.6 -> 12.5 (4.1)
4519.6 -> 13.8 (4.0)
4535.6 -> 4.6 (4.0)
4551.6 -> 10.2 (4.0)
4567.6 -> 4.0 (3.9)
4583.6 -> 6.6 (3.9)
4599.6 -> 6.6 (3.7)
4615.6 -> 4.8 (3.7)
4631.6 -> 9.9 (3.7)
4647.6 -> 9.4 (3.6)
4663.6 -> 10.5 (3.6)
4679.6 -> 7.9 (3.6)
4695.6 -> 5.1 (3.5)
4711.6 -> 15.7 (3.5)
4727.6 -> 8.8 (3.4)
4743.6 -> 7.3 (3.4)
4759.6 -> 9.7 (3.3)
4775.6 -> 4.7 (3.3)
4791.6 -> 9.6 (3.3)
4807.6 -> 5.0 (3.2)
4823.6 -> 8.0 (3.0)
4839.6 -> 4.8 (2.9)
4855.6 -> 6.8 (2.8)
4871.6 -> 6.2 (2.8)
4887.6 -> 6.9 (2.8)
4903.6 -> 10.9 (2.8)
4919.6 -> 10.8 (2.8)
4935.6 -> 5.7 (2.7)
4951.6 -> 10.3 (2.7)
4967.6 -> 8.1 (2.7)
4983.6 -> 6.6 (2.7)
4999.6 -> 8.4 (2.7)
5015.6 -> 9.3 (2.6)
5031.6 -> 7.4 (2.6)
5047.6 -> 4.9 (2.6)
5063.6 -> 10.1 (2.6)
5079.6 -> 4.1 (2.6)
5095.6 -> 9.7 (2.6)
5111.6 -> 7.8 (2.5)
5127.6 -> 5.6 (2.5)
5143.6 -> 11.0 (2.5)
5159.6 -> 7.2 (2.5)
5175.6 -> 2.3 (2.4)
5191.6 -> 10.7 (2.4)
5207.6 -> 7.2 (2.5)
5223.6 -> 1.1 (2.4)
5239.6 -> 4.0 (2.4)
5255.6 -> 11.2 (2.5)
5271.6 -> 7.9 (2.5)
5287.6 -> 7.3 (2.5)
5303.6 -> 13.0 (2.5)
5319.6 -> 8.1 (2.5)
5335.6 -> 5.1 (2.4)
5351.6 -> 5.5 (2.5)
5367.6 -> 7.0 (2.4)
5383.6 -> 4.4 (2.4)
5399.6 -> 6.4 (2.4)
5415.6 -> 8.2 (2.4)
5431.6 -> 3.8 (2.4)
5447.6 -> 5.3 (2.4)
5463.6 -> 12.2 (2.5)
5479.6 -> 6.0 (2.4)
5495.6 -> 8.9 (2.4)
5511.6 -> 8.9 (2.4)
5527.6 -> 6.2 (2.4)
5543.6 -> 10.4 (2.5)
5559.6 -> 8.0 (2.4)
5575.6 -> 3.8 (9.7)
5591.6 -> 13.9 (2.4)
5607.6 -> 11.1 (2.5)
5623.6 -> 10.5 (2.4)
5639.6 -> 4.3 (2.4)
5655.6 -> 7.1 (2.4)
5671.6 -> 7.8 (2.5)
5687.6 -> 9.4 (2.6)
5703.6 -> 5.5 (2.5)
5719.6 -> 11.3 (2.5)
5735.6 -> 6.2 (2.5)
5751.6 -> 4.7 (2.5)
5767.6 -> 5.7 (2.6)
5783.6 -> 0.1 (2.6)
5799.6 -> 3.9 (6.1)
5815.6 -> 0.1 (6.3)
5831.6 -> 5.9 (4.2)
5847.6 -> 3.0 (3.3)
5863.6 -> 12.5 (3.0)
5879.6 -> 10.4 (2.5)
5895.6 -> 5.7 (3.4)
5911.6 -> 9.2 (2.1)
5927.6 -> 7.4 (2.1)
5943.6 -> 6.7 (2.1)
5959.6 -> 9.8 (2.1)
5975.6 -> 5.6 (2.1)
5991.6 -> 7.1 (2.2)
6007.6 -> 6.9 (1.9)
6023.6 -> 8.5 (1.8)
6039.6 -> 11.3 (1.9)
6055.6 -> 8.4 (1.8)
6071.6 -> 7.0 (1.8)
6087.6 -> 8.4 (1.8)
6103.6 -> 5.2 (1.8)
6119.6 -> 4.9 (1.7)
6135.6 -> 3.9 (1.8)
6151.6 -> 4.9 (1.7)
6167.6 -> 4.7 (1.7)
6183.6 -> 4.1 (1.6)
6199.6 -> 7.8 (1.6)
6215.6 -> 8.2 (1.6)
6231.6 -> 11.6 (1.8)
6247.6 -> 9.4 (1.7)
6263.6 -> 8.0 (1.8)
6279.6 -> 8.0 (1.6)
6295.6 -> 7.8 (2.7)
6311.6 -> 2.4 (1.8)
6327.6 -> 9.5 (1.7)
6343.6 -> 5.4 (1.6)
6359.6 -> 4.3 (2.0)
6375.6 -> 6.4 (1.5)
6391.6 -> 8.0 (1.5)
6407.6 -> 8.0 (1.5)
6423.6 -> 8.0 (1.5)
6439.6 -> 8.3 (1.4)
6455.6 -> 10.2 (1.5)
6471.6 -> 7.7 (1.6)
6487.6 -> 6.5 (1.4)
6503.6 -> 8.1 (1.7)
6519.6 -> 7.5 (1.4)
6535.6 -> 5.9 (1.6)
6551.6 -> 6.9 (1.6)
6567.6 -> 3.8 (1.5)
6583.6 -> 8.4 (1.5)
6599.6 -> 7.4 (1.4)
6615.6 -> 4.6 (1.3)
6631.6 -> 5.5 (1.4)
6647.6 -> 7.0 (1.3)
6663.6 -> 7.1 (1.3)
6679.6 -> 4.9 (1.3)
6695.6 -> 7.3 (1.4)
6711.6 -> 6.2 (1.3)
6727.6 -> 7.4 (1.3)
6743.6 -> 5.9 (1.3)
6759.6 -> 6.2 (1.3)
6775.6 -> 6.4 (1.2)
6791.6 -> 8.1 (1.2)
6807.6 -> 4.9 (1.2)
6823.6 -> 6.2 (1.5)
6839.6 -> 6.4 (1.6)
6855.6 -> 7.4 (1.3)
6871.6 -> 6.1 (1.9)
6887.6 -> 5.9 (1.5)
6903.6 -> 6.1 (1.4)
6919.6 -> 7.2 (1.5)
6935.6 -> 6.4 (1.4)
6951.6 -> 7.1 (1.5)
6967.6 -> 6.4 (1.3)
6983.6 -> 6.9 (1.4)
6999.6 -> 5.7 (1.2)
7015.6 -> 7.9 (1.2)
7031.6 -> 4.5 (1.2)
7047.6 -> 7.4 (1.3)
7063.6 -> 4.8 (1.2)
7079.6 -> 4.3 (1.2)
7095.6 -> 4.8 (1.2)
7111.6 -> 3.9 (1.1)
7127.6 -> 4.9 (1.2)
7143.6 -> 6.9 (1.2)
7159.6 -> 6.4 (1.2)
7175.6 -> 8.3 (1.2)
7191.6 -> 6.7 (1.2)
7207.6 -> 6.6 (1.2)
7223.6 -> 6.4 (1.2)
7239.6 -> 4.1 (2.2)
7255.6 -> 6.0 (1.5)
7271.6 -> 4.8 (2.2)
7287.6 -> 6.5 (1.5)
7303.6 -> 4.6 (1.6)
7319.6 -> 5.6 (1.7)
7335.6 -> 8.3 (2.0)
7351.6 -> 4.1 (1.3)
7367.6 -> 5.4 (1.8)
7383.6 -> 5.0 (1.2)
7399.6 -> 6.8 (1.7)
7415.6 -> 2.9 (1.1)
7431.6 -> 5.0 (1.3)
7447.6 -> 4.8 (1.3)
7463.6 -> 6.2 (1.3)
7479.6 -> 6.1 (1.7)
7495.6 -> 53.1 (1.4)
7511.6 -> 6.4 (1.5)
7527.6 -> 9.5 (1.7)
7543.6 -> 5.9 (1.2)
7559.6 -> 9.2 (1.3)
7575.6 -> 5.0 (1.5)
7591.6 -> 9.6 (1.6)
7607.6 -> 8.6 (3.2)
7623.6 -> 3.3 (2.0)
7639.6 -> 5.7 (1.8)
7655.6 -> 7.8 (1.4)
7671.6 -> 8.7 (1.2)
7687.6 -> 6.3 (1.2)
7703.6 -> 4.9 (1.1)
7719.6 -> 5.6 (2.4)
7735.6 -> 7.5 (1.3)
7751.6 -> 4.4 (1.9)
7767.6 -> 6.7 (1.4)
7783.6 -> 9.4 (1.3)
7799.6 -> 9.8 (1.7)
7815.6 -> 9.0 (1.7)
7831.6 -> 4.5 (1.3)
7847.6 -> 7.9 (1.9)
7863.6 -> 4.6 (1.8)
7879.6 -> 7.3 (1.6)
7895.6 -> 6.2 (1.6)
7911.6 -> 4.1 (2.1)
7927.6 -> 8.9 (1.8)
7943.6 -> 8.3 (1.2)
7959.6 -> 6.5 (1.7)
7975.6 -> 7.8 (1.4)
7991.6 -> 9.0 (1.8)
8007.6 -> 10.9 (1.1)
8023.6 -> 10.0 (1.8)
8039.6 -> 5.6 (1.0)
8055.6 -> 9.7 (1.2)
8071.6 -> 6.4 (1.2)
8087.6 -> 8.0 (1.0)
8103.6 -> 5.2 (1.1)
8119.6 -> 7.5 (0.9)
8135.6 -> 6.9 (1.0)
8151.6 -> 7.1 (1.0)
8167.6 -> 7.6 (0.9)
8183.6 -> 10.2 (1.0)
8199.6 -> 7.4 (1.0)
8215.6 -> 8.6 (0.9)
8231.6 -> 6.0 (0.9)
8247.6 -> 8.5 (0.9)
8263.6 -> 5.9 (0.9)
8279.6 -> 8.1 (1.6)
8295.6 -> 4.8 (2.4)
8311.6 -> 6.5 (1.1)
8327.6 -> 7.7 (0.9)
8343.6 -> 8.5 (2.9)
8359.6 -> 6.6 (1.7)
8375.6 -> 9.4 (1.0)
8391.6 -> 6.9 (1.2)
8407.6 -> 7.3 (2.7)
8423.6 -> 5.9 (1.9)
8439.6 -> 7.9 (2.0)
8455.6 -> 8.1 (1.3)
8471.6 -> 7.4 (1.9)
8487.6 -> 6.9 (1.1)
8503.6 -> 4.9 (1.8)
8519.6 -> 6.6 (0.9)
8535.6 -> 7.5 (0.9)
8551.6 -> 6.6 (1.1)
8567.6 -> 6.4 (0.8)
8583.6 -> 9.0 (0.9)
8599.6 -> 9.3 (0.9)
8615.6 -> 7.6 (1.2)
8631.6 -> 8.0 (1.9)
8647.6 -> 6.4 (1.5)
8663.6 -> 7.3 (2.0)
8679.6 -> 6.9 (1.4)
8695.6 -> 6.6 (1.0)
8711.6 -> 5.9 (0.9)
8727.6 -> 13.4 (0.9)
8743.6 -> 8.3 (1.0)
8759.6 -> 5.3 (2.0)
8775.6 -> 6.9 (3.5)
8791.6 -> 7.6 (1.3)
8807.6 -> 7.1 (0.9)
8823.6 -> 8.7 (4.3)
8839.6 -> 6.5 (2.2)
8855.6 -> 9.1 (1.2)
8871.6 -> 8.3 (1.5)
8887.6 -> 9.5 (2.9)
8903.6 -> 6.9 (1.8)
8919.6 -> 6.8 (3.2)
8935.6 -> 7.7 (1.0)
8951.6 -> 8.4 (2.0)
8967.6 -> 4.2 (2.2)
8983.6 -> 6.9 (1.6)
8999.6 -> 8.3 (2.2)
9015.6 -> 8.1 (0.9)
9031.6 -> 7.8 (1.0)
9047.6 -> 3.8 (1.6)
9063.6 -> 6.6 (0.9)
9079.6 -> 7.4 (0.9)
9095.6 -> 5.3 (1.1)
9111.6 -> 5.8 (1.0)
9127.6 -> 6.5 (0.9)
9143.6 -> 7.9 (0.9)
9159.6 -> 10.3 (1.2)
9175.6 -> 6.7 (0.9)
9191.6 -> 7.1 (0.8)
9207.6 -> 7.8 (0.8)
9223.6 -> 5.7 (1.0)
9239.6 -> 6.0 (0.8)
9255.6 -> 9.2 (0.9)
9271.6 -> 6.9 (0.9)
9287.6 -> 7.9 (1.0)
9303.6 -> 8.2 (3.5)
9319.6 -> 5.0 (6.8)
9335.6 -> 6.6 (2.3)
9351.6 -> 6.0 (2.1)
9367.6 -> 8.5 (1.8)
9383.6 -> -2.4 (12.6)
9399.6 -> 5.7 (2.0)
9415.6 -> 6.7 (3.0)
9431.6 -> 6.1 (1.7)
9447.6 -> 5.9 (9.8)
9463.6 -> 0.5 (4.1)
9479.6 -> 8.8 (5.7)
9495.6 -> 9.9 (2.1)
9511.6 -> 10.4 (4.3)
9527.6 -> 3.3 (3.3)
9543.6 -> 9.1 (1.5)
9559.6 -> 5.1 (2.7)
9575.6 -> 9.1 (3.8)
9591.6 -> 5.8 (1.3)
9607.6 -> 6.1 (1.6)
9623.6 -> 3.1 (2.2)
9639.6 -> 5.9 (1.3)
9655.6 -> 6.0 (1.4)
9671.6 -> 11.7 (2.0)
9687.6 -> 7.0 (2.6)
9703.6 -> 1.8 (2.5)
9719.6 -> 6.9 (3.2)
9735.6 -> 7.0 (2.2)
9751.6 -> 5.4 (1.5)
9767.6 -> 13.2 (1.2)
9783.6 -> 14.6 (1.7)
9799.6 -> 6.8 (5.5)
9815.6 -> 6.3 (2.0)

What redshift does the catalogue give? 1.011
